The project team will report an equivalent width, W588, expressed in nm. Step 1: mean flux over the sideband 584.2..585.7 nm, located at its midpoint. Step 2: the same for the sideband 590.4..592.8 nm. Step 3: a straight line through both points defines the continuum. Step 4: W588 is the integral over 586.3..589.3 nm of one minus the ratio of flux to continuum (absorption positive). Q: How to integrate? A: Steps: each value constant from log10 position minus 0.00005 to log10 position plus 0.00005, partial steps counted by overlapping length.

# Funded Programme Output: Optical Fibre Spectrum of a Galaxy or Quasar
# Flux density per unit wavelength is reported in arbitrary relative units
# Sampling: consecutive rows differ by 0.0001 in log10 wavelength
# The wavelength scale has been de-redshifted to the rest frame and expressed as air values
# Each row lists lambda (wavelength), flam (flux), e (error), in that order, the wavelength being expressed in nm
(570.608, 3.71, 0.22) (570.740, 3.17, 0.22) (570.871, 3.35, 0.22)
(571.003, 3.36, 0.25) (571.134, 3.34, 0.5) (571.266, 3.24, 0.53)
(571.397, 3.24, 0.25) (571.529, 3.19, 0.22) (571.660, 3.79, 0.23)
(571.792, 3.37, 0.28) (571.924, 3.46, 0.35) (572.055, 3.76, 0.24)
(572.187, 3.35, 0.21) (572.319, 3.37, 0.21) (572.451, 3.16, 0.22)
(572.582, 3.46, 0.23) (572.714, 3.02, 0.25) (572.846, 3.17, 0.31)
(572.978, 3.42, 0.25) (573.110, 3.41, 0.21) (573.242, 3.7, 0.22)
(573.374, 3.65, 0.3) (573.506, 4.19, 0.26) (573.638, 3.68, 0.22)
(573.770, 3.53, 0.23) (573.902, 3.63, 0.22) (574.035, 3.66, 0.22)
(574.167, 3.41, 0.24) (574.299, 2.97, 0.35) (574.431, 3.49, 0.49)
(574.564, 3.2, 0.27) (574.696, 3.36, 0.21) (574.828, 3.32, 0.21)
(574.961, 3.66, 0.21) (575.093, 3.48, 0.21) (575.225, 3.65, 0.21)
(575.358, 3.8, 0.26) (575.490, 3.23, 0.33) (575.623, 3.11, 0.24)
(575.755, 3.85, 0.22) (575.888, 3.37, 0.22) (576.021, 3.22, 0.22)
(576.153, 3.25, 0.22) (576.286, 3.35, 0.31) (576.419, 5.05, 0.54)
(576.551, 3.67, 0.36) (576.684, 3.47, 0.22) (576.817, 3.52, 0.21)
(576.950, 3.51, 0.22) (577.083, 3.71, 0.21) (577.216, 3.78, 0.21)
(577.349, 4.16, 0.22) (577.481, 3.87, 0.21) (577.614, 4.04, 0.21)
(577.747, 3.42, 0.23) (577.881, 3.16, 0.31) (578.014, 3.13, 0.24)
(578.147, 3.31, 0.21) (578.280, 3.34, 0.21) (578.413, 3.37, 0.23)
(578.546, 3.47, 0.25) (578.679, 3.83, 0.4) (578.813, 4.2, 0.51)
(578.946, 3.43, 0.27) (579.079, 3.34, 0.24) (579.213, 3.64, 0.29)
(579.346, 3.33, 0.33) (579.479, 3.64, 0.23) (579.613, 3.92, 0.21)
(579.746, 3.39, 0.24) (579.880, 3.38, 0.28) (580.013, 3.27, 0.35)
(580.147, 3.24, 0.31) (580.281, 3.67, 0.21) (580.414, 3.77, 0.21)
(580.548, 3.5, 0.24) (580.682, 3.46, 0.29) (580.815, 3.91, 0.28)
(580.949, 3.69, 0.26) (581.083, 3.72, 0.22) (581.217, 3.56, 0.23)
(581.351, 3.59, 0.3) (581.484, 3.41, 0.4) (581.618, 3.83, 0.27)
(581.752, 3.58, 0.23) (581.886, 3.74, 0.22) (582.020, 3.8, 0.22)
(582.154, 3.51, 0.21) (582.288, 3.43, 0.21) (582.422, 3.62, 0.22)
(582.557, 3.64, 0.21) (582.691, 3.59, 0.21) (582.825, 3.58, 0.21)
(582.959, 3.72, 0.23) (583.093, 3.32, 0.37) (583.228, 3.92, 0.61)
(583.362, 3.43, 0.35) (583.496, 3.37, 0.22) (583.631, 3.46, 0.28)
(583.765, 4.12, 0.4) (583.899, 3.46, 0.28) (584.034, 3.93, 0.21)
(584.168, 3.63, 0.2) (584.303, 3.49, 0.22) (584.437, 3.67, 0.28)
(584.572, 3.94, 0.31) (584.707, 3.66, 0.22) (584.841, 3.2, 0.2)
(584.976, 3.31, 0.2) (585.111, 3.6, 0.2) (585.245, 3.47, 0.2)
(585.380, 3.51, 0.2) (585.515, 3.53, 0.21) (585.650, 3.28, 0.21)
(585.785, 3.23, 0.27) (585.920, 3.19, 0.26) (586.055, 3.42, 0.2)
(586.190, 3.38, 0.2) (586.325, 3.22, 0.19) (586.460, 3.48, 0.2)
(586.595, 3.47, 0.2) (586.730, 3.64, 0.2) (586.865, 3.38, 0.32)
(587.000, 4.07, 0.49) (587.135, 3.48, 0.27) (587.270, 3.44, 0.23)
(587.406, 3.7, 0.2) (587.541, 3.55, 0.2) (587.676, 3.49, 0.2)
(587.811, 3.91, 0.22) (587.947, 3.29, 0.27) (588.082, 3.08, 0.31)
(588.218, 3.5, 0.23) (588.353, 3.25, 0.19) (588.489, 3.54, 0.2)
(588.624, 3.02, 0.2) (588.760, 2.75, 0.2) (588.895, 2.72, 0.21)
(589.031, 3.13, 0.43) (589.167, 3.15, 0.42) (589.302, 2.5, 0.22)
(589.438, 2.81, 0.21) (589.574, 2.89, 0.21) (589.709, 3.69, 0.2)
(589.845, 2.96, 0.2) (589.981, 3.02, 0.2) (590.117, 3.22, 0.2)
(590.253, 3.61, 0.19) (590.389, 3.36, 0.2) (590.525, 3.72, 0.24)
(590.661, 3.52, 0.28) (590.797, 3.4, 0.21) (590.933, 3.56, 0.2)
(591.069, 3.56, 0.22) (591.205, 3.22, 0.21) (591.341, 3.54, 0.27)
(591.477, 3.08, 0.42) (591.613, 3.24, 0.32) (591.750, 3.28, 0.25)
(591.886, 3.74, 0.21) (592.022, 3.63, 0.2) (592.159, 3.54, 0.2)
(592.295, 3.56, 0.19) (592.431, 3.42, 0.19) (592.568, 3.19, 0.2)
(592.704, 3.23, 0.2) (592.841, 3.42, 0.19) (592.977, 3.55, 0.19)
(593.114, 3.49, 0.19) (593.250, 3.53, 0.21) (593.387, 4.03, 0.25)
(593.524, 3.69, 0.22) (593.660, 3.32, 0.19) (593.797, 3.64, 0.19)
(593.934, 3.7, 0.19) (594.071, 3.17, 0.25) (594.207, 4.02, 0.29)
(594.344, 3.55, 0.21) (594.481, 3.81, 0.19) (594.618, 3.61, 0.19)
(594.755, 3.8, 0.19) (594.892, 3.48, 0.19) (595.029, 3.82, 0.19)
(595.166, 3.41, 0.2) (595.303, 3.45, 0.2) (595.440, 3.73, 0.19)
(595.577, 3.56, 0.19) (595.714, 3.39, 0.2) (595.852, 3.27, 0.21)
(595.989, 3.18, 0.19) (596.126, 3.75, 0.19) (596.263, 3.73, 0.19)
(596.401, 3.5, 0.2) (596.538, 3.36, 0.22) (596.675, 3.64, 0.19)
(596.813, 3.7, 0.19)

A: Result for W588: 0.11 nm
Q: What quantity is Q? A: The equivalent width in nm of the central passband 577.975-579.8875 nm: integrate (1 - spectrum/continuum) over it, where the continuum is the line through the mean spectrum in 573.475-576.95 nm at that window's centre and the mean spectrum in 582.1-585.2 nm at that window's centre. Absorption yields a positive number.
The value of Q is 0.02 nm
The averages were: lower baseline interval 3.54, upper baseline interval 3.59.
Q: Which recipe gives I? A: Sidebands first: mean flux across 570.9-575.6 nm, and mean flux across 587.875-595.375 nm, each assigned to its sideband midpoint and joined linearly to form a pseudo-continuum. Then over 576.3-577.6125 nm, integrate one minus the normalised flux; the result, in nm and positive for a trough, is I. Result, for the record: -0.16 nm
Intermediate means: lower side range 3.45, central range 3.85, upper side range 3.39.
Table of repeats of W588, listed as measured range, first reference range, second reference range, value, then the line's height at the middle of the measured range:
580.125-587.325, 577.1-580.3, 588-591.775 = -0.328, 3.41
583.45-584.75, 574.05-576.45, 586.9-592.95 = -0.110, 3.39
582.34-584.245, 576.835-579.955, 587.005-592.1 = -0.088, 3.47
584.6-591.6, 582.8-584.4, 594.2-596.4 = 0.500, 3.61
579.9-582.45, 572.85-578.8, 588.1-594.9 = -0.068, 3.5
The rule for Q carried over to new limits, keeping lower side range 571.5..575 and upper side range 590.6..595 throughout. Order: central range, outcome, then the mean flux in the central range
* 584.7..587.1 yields 0.04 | 3.44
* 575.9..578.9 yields -0.13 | 3.62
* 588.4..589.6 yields 0.19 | 2.95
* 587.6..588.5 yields 0.02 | 3.43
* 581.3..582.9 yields -0.06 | 3.61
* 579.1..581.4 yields -0.06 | 3.56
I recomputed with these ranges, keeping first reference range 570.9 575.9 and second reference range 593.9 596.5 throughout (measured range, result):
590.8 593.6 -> 0.064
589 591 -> 0.172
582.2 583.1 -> -0.018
